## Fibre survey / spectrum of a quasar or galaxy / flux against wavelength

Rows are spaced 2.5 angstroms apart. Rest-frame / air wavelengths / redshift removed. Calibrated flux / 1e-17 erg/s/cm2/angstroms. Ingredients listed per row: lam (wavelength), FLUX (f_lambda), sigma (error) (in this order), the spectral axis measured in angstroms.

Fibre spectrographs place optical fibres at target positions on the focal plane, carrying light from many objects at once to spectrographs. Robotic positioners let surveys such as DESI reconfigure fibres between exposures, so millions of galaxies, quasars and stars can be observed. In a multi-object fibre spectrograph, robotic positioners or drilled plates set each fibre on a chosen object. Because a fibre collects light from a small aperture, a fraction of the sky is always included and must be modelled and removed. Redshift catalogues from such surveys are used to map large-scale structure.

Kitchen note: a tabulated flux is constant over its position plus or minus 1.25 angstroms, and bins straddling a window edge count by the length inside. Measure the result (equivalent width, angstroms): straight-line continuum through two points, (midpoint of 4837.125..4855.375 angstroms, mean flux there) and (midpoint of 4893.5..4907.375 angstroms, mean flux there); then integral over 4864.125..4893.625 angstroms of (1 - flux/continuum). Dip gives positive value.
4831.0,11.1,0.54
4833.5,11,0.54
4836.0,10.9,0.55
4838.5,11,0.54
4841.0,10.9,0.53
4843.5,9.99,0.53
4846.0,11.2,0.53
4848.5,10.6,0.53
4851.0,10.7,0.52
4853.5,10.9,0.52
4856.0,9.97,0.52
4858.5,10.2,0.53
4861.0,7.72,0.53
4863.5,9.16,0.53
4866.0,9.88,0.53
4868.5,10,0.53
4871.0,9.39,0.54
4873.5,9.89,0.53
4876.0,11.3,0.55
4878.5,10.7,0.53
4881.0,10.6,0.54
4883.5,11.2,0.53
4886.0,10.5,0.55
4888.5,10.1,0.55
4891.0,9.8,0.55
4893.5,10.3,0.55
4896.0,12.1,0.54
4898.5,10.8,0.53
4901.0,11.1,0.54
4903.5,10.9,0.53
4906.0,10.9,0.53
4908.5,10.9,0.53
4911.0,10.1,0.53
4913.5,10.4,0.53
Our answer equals 1.8 angstroms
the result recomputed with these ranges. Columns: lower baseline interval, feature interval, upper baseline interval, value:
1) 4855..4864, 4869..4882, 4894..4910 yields -0.54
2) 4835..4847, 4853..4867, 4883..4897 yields 1.51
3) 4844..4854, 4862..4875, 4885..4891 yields 1.02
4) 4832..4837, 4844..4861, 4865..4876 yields 0.18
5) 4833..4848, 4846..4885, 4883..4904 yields 2.14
